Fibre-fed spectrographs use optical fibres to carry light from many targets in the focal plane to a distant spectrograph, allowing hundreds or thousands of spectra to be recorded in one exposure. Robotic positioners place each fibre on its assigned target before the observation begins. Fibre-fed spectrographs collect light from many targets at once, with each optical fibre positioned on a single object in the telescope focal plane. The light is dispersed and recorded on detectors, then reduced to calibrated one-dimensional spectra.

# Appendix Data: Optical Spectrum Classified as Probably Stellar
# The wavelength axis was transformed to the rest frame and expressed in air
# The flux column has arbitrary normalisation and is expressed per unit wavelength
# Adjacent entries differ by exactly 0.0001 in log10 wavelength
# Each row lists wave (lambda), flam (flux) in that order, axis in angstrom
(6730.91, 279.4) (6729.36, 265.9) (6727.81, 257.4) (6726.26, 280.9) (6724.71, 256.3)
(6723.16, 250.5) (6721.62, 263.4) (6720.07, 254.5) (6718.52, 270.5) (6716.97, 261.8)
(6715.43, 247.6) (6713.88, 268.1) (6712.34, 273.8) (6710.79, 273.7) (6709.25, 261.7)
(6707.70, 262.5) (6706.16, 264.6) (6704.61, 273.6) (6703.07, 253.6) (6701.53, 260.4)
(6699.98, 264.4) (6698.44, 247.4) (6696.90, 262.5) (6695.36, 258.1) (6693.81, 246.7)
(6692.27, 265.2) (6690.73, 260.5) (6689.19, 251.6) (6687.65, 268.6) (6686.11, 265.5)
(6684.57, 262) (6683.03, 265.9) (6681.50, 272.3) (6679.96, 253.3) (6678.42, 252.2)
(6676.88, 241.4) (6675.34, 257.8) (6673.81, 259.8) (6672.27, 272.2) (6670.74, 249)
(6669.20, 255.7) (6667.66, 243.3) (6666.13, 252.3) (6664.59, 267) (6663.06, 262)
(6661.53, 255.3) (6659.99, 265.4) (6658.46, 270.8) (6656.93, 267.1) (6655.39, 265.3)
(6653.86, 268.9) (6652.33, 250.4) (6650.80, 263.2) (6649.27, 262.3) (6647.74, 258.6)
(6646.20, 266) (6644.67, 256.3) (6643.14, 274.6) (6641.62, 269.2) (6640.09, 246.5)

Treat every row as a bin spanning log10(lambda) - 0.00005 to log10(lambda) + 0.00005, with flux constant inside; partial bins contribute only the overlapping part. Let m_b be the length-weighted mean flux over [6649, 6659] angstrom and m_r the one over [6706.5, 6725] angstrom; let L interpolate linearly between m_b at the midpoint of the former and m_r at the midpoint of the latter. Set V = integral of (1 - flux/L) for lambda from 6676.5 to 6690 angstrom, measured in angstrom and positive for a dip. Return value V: 0.2 angstrom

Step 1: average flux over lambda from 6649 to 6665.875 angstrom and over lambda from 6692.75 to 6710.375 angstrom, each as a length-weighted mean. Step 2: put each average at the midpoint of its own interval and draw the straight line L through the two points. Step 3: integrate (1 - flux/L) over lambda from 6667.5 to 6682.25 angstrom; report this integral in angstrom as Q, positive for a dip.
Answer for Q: 0.32 angstrom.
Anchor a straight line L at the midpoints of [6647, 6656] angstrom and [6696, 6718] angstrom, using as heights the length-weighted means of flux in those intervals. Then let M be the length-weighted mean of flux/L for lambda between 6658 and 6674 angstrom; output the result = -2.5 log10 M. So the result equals 0.01 mag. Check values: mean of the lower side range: 262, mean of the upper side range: 263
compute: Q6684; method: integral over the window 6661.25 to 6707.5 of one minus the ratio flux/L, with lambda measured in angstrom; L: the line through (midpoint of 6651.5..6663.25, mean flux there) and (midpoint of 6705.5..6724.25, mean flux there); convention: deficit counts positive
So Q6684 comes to 0.7 angstrom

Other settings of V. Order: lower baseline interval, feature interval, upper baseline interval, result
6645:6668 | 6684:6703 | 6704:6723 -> 0.29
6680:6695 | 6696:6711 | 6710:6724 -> 0.01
